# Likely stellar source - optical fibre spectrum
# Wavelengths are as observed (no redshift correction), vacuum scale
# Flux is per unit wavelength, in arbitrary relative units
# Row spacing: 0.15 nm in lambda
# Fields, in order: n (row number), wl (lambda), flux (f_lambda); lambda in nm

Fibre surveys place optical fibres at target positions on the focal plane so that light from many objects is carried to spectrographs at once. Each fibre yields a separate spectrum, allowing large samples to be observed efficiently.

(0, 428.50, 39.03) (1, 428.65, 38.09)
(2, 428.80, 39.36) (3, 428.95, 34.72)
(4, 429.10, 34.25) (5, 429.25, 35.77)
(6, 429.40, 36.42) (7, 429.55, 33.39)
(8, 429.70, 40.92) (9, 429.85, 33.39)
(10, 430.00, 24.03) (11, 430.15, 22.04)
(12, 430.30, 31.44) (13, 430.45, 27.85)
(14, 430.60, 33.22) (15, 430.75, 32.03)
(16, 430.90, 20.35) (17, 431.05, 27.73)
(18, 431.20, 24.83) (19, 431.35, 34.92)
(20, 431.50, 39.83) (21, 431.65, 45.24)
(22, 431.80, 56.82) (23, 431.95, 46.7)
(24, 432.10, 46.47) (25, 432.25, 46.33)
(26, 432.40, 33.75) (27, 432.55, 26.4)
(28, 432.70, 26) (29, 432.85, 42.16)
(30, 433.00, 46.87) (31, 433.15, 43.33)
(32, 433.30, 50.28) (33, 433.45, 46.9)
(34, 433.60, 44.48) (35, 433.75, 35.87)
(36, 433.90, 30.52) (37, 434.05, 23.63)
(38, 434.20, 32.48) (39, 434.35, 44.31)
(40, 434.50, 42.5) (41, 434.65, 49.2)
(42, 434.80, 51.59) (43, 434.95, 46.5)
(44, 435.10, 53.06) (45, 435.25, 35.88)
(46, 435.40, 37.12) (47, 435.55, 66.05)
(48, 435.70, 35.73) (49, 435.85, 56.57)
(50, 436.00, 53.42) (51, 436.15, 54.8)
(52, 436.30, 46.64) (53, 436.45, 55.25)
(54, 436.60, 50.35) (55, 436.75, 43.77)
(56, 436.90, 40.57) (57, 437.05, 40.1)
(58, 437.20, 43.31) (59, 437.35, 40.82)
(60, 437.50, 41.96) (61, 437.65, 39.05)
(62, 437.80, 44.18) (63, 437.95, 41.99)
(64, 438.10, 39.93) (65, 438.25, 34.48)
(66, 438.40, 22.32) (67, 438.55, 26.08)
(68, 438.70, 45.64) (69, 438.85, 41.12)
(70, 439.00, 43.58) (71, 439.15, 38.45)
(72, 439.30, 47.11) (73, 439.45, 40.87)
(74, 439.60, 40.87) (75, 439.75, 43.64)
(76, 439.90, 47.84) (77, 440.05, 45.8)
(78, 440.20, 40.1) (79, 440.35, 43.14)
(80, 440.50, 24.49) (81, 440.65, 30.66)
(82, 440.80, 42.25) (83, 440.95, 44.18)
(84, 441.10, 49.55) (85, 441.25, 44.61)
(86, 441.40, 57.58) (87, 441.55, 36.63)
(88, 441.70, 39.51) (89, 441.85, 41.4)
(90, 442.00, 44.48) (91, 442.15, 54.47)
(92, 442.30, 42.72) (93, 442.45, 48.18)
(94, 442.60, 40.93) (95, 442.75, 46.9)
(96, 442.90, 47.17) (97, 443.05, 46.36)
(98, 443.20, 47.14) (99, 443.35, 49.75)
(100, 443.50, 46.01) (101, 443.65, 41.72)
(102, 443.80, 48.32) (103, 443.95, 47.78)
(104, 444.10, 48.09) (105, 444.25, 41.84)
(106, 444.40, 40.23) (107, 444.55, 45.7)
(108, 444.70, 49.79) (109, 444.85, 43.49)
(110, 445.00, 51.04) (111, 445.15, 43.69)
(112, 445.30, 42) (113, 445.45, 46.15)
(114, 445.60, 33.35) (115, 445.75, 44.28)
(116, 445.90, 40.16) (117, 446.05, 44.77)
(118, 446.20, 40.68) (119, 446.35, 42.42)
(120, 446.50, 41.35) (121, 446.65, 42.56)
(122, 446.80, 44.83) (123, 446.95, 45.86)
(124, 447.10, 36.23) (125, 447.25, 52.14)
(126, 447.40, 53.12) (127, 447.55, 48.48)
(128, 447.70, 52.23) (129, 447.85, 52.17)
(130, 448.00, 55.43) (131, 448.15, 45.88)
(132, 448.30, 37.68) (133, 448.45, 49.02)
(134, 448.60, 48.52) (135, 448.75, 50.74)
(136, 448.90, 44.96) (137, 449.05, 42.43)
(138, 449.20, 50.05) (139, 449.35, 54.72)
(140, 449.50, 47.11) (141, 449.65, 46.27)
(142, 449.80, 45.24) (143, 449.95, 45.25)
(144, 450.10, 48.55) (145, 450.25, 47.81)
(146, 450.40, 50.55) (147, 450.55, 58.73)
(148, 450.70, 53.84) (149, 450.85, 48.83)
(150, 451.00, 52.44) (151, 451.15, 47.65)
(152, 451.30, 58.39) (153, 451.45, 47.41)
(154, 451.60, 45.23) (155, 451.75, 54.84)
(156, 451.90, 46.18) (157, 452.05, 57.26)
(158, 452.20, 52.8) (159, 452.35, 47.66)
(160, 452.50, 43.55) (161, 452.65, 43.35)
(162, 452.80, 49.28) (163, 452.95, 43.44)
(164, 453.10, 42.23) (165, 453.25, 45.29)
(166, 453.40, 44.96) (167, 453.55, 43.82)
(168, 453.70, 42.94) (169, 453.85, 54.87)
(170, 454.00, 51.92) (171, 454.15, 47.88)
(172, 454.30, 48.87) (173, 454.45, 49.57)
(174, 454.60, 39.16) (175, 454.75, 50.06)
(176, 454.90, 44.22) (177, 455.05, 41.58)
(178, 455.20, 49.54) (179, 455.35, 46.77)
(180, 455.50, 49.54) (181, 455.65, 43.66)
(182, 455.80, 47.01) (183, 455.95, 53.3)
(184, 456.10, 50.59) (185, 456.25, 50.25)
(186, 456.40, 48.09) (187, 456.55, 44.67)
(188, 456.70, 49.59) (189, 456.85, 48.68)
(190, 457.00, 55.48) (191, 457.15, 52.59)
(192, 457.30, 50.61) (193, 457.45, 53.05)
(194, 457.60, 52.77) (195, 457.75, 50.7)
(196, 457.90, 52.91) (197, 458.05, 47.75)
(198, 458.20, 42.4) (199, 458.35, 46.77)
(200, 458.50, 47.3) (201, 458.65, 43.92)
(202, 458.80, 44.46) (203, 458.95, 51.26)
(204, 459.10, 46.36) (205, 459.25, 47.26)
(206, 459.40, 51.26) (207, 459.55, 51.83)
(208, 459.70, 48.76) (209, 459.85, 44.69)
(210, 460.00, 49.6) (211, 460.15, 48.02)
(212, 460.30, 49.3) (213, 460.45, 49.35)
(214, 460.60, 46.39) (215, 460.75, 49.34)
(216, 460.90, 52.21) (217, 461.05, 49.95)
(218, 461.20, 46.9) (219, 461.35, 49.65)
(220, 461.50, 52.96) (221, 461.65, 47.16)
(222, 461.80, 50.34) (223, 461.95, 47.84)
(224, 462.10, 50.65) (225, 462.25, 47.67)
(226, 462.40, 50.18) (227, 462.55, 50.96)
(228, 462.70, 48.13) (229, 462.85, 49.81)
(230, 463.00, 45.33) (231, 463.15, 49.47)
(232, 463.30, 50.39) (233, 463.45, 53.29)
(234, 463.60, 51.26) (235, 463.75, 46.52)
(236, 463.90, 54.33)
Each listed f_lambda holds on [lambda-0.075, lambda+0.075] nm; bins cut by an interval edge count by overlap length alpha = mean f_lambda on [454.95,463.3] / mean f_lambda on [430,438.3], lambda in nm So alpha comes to 1.20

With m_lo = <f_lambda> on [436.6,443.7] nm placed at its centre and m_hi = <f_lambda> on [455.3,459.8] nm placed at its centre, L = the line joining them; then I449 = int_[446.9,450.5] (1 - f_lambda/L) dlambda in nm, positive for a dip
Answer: -0.19 nm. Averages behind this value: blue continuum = 42.3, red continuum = 49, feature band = 48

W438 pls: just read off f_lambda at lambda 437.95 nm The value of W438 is 41.99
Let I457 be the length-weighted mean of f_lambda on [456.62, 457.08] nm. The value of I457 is 51.2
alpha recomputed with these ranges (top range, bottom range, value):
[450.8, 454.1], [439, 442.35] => 1.13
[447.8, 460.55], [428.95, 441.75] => 1.20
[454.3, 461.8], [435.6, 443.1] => 1.13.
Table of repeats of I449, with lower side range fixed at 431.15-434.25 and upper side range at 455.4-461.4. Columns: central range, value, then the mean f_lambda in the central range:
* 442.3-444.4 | -0.120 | 45.8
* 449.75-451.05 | -0.119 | 50.2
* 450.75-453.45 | -0.109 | 48.5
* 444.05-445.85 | -0.003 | 44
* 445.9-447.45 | 0.019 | 44.1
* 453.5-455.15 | 0.018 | 46.9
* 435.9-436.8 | -0.228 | 51.1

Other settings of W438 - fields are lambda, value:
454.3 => 48.87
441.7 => 39.51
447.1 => 36.23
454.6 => 39.16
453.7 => 42.94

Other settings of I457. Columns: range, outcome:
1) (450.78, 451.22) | 49.7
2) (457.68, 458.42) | 48.1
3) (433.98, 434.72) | 38.5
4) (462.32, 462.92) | 49.8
